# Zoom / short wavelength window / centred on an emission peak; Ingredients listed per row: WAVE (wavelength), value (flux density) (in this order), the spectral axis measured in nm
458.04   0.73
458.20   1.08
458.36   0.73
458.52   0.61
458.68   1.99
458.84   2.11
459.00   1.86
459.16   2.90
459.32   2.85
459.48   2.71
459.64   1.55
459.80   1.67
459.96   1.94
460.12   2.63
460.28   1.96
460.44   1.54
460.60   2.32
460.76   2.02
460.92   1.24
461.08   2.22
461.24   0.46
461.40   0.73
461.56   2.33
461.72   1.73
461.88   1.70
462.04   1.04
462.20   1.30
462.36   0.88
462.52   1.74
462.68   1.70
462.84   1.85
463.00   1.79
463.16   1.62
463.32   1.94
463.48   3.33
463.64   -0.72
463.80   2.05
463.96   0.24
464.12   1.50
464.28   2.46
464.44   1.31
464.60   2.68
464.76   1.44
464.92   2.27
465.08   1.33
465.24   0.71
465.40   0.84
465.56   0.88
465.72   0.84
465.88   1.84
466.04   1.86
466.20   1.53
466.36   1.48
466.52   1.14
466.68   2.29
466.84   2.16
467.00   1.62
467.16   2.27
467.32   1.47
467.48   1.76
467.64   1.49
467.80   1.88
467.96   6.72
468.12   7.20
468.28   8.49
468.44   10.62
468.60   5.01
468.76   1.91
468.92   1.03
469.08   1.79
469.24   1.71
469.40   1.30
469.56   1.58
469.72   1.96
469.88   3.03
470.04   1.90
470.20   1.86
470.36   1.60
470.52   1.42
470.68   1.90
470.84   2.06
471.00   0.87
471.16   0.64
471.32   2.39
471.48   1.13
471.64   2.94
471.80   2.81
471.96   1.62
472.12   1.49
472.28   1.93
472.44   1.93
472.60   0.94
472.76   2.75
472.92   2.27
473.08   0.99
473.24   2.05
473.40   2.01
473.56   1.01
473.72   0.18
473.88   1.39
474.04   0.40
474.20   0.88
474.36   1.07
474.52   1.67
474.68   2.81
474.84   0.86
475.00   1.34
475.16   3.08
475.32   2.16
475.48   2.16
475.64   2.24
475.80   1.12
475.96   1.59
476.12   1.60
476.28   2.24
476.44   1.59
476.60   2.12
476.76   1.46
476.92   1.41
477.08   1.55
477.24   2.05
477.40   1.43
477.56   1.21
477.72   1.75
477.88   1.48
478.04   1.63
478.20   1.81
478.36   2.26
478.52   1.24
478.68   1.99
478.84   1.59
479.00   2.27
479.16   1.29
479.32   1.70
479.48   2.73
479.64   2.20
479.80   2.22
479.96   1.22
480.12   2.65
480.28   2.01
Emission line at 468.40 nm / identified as [O II]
